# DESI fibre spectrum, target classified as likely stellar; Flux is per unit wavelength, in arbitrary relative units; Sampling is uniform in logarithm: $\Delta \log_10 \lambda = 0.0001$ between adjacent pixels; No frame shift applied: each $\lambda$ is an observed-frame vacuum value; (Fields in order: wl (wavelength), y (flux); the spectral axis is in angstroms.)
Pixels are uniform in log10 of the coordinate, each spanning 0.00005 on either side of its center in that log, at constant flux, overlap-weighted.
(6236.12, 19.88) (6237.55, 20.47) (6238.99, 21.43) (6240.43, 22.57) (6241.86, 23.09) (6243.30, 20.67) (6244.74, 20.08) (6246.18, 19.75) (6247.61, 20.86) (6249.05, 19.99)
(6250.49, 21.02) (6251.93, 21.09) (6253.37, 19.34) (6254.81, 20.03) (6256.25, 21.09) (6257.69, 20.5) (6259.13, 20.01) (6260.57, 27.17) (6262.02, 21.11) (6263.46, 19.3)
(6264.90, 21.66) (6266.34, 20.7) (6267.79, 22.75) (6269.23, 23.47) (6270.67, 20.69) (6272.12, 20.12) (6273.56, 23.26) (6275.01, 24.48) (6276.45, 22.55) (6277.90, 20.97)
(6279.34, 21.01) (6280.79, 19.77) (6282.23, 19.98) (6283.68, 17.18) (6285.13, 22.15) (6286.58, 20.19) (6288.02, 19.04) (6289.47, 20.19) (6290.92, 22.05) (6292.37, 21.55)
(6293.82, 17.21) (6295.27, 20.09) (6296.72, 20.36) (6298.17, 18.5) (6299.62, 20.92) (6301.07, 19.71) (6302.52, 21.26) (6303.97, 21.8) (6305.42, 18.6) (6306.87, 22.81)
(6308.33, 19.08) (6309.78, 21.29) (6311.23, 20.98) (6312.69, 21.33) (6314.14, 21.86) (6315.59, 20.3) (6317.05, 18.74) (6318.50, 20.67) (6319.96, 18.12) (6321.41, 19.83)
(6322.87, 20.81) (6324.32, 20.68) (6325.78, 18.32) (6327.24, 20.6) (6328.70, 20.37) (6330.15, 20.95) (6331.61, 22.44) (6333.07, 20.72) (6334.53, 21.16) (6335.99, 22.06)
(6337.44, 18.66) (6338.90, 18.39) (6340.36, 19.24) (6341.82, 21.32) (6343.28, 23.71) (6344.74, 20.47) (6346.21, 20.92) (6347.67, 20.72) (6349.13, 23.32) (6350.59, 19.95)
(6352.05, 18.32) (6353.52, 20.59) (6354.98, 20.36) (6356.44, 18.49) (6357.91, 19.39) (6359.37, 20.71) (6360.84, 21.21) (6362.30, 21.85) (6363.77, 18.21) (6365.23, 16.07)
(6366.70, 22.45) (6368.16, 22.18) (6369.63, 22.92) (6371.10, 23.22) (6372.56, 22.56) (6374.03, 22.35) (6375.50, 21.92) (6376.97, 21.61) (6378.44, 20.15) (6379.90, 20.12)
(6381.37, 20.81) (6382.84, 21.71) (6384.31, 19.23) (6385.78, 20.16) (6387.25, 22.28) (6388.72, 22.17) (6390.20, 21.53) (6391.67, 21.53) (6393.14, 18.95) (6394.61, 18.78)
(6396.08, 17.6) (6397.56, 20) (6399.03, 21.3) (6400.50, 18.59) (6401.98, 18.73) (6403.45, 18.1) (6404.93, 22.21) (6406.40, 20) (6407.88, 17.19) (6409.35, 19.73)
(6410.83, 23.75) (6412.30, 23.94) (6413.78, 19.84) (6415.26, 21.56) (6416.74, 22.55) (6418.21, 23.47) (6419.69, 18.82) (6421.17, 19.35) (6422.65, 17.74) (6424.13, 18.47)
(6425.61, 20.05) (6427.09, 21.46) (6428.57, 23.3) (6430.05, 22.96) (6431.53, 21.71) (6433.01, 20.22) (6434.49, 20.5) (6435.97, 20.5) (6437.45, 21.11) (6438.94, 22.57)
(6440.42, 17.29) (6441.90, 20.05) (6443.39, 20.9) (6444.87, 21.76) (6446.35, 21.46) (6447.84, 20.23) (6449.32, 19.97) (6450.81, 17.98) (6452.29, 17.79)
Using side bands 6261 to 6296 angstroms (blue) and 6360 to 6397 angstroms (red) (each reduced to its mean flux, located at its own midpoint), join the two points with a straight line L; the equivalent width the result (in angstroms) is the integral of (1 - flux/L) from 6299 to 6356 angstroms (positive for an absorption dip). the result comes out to 1.0 angstroms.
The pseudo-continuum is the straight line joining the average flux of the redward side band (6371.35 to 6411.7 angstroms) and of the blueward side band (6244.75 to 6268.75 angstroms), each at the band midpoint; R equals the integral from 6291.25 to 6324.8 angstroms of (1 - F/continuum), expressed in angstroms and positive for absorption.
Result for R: 0.9 angstroms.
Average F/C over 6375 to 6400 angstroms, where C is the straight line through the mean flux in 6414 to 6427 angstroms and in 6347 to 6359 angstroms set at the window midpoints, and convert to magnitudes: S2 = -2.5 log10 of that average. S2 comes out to -0.02 mag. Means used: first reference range 20.2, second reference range 20.3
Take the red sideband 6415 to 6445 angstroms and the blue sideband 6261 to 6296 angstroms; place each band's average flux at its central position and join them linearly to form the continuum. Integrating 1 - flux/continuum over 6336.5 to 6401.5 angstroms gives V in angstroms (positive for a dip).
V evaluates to 0.7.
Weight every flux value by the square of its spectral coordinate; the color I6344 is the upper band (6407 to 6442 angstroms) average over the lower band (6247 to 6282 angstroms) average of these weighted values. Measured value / 1.0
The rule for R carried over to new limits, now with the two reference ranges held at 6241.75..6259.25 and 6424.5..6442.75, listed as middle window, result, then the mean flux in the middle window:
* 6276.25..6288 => 0.2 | 20.3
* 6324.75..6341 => 0.3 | 20.3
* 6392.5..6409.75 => 1.3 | 19.3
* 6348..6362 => 0.3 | 20.3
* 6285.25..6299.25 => 0.4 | 20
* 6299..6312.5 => -0.1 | 20.7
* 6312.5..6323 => 0.3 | 20.1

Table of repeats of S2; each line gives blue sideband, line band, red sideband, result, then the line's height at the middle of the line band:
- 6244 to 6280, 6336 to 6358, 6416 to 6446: 0.036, 21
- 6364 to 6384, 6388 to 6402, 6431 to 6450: 0.059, 21.1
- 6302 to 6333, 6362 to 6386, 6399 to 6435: -0.024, 20.6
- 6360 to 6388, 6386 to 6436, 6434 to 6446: 0.015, 20.8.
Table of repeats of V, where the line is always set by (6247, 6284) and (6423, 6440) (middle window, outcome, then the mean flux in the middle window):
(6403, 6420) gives 0.0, 21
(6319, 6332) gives 0.6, 20.2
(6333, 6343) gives 0.4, 20.4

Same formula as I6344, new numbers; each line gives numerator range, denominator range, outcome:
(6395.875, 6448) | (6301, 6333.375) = 1.04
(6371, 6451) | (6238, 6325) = 1.03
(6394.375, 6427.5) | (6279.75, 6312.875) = 1.03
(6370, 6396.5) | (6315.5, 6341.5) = 1.06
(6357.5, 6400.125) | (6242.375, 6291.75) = 1.02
